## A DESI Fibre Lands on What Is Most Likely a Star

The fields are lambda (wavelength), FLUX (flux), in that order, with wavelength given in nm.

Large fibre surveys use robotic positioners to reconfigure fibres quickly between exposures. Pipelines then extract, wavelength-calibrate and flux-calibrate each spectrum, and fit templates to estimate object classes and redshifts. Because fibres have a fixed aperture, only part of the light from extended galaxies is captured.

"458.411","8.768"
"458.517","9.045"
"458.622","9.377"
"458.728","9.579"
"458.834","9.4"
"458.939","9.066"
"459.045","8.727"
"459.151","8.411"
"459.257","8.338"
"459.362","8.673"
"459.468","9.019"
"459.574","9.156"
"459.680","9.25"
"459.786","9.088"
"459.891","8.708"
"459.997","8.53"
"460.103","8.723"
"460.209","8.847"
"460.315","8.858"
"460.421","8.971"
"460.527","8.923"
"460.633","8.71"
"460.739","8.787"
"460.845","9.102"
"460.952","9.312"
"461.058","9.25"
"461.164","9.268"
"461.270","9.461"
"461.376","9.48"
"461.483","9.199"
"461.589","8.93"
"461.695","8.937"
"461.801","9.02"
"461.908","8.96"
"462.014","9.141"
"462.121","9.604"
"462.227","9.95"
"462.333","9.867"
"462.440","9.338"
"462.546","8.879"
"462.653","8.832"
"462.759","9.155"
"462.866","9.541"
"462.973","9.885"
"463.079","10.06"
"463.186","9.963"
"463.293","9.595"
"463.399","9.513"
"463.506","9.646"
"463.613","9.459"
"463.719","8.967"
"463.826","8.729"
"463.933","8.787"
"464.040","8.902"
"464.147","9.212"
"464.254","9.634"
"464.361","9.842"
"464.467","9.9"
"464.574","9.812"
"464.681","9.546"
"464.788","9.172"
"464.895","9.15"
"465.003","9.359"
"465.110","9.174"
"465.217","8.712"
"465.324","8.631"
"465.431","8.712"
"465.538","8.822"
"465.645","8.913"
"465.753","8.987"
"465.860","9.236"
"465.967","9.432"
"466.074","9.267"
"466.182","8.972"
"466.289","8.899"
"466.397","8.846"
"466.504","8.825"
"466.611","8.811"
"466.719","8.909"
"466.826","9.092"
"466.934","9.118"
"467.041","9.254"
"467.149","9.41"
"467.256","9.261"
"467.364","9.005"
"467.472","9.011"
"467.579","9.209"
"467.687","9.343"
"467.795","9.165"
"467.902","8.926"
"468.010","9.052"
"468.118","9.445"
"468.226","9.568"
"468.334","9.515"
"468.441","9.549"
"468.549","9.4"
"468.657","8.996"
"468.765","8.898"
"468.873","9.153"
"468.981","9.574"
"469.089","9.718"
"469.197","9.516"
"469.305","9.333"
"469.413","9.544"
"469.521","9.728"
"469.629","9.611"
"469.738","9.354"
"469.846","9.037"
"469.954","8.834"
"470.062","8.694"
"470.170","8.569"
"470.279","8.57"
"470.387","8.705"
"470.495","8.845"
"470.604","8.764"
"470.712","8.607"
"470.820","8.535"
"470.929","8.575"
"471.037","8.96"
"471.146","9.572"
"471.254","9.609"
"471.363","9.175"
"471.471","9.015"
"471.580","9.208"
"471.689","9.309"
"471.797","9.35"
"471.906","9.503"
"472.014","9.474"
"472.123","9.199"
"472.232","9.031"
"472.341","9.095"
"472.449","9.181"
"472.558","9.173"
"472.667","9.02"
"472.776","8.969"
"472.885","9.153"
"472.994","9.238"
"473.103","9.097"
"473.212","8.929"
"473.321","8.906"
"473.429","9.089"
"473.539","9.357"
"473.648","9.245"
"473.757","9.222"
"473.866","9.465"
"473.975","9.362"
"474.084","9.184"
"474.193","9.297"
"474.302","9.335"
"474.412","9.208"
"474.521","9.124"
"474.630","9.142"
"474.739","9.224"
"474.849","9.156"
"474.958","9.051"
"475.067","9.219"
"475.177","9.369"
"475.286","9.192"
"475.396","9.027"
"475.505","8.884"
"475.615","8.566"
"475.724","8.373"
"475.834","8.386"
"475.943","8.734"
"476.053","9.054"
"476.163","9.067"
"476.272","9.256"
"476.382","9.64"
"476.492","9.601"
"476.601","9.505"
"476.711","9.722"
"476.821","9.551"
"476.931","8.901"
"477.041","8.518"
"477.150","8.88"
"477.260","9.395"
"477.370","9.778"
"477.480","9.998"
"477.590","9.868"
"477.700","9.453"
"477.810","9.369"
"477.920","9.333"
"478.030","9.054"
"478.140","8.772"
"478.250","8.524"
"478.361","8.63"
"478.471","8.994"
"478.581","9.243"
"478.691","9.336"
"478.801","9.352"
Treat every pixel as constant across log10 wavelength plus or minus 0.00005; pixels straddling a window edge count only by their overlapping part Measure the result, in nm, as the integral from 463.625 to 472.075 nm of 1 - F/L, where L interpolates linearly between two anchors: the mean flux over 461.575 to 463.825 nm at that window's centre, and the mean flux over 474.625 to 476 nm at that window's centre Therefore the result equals 0.047 nm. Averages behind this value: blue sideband 9.39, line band 9.15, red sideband 8.94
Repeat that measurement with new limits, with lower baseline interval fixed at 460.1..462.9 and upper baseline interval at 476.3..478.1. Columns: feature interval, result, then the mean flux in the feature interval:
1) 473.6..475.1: 0.02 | 9.24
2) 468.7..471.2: 0.06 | 9.07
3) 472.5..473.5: 0.03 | 9.06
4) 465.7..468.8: 0.03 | 9.16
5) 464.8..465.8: 0.03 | 8.94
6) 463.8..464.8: -0.02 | 9.38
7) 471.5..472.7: 0.01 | 9.23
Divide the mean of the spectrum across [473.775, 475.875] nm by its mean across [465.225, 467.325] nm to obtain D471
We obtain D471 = 1.01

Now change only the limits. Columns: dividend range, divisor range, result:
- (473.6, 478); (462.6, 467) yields 1.00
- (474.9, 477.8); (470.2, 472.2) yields 1.02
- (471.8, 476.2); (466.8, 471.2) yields 1.00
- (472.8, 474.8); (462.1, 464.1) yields 0.98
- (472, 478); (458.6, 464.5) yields 1.00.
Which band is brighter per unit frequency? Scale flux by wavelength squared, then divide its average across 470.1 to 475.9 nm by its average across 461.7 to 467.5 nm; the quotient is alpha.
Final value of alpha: 1.0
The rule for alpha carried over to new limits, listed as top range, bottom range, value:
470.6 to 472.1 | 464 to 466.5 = 1.02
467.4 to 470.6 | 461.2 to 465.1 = 1.01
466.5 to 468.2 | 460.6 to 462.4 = 1.01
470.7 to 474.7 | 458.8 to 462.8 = 1.07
